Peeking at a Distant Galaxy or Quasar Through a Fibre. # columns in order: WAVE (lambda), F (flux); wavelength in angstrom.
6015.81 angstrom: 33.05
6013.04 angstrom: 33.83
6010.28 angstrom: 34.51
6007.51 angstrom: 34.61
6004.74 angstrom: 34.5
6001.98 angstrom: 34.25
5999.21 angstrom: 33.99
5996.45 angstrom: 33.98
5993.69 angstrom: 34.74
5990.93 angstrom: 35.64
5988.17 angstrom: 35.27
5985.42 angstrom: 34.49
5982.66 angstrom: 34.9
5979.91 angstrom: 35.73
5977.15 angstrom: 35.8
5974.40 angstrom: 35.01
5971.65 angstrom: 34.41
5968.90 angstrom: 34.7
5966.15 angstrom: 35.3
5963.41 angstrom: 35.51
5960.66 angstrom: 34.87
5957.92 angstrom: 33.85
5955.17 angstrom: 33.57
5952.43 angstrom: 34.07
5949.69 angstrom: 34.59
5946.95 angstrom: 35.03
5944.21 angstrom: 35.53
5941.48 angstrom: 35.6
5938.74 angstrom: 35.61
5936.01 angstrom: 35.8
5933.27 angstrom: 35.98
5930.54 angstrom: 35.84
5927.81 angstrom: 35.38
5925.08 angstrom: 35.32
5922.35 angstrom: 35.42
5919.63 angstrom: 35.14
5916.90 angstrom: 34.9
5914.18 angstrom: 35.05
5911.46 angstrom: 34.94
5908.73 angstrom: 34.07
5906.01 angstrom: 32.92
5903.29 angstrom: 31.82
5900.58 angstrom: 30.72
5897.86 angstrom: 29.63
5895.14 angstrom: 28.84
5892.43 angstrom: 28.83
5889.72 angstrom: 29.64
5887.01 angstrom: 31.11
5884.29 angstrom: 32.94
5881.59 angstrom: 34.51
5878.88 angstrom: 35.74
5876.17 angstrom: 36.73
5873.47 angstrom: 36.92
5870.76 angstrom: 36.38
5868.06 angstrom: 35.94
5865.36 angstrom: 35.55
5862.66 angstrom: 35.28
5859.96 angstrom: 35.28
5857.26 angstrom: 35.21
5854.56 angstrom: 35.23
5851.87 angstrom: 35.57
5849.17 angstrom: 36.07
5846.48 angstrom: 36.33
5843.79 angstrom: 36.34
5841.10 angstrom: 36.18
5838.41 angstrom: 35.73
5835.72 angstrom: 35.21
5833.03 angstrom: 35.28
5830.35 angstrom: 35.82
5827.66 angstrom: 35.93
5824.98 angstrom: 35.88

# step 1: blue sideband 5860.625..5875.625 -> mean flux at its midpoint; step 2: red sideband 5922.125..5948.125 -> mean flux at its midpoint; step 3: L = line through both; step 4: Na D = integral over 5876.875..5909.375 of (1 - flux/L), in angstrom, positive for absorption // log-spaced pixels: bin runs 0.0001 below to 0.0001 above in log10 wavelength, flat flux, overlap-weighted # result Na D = 3.7 angstrom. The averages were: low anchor 36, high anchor 35.6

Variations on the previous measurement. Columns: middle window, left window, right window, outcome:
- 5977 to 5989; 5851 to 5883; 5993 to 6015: -0.2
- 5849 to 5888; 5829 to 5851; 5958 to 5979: 0.5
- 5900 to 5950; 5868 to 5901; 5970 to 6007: -1.7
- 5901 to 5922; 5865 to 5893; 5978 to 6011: 0.2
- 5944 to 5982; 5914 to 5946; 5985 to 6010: 0.2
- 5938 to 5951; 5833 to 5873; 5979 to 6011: -0.1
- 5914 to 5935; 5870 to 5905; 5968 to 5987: -1.2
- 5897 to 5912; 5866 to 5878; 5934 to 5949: 1.5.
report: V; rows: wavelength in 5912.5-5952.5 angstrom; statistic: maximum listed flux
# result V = 35.98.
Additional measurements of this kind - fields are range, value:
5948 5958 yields 34.59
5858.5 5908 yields 36.92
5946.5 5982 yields 35.8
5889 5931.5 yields 35.84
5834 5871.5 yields 36.38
